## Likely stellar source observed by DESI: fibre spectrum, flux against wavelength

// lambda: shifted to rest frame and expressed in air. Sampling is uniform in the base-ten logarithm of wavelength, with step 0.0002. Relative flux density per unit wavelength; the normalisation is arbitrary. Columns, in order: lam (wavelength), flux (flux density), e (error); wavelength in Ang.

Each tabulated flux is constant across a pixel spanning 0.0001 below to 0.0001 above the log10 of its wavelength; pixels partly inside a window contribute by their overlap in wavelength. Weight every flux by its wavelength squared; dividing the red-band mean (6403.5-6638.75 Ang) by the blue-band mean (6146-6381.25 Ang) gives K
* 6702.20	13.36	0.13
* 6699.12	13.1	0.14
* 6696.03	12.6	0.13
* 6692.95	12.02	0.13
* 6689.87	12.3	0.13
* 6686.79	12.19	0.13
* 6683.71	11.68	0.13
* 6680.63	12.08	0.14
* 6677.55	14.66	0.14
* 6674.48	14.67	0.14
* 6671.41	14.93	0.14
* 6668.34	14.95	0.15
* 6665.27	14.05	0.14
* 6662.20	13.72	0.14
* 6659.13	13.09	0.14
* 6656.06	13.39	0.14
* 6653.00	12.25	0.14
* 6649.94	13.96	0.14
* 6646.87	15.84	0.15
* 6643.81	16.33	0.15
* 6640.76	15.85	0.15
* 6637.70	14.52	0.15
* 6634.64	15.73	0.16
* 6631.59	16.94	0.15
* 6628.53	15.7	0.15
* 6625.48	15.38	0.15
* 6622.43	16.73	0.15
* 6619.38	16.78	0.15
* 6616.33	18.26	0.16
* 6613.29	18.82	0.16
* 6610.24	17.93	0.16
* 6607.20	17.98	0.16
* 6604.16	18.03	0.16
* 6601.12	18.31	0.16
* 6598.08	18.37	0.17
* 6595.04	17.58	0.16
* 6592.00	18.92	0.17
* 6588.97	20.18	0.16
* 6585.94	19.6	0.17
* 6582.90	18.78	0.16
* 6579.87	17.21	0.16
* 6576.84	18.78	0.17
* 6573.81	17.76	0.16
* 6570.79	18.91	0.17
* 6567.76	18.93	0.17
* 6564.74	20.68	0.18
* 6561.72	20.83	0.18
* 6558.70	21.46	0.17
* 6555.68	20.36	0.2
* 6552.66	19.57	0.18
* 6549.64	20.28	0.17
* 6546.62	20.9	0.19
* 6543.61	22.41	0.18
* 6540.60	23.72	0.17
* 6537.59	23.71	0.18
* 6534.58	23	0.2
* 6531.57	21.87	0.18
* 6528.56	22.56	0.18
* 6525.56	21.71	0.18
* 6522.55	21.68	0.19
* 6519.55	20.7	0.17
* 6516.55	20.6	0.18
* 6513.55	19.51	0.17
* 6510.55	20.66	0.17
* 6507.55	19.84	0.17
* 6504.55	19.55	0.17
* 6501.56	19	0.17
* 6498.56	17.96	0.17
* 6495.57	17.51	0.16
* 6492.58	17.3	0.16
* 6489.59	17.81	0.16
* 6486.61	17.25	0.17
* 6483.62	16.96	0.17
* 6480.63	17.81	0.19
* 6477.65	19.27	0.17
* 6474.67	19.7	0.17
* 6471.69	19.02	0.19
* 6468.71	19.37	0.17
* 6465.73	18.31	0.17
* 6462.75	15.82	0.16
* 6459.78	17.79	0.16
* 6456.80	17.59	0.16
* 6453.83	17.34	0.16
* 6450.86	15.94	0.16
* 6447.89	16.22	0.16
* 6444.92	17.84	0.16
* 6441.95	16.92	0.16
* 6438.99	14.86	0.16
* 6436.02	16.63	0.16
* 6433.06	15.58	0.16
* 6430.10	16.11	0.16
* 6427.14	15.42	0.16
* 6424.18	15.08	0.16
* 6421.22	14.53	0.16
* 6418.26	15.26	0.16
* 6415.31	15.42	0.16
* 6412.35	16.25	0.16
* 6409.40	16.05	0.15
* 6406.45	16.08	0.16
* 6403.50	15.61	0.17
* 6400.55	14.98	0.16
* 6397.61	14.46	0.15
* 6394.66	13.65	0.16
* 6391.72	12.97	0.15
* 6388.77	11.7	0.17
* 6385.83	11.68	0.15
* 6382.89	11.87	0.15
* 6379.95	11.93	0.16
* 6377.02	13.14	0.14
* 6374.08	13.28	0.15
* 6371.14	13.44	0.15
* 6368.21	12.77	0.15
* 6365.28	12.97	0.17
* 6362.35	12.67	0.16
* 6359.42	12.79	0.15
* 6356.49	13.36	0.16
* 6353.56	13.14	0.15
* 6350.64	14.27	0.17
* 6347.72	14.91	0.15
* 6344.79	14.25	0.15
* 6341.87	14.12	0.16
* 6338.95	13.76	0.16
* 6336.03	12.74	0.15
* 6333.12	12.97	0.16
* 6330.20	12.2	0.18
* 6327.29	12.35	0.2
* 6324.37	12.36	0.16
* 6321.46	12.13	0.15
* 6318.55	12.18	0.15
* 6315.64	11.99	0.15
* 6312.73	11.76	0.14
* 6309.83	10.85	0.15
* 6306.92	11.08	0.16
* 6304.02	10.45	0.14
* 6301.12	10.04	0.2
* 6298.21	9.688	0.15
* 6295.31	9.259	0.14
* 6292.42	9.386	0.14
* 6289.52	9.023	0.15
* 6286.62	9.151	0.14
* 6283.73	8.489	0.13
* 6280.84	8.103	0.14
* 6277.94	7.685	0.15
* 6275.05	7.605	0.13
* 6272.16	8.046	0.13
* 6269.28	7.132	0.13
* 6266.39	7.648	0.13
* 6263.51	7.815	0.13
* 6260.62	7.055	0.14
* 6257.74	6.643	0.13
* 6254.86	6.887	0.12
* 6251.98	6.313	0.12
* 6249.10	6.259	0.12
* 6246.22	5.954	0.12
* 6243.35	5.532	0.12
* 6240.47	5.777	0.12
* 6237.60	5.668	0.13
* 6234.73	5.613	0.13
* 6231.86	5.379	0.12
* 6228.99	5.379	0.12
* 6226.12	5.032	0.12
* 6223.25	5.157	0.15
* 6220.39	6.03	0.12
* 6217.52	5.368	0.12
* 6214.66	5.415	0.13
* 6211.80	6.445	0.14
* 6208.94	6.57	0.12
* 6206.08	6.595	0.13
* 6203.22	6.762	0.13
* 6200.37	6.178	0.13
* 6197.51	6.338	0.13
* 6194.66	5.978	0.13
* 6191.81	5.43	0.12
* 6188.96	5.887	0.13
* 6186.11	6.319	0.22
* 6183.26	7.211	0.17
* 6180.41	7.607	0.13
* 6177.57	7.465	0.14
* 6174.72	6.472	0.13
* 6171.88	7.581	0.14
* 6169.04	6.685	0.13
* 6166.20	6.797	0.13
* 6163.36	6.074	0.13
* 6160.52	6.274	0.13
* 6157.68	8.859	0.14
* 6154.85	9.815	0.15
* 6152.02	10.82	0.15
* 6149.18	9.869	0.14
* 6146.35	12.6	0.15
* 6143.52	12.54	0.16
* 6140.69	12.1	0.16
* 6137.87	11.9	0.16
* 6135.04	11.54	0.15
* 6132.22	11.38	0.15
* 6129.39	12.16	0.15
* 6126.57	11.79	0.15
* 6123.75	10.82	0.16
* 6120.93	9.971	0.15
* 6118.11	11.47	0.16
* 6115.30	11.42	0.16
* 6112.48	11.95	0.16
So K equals 2.20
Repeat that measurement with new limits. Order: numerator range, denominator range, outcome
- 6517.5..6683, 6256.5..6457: 1.52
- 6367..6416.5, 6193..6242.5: 2.50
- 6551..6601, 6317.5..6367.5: 1.57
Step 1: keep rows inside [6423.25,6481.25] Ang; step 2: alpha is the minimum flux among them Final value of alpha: 14.86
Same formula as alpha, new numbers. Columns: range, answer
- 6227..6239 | 5.379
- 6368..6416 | 11.68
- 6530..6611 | 17.21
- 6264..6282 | 7.132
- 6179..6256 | 5.032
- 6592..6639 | 14.52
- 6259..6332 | 7.055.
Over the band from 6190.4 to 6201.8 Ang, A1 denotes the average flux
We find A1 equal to 5.99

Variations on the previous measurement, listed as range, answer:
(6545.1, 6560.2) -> 20.5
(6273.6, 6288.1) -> 8.21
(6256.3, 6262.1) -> 6.85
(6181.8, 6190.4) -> 6.47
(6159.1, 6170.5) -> 6.46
